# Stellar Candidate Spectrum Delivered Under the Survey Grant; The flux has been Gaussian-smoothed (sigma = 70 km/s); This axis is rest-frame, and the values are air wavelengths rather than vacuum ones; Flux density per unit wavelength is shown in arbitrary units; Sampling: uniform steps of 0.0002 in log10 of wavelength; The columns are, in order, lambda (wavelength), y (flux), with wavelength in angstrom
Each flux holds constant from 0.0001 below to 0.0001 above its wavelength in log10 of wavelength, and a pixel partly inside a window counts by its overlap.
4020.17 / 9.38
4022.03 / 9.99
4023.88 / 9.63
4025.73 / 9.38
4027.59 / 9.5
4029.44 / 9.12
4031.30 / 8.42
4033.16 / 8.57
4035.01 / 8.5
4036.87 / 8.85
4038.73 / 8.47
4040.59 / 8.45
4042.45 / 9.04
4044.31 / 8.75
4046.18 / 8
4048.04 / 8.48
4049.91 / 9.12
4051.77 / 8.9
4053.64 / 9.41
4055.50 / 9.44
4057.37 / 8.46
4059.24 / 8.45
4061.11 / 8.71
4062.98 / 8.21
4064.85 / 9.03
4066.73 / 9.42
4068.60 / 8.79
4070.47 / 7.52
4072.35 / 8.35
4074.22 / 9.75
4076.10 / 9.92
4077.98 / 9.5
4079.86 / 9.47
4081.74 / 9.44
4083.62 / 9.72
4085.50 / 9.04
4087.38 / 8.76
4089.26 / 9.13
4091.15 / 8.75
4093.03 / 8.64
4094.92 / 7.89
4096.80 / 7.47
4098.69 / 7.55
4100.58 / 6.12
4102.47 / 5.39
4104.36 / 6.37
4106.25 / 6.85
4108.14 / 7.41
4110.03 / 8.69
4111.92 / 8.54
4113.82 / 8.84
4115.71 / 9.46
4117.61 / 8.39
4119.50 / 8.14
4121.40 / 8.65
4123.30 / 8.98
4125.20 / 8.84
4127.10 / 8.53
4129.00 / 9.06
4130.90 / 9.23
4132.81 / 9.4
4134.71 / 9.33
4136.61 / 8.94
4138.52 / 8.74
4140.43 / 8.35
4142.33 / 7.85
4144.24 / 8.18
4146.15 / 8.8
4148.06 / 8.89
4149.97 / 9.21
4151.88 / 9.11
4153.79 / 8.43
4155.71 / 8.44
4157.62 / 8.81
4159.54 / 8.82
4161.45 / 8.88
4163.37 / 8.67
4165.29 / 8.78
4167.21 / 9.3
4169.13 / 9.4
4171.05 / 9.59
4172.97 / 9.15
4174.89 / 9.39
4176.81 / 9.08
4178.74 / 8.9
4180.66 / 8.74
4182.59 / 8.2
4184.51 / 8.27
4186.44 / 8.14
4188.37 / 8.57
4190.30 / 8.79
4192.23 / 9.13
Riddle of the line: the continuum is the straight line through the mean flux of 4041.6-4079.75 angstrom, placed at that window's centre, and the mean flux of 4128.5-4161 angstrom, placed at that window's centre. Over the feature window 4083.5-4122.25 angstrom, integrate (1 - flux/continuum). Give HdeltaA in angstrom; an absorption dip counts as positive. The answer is 3.4 angstrom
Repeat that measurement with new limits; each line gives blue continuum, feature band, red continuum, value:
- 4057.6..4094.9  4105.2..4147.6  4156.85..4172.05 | 1.9 angstrom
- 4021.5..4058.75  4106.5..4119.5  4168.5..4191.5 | 0.6 angstrom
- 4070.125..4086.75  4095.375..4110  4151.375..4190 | 3.6 angstrom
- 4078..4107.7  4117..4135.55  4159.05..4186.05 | -0.9 angstrom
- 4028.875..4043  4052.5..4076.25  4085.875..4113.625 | -1.7 angstrom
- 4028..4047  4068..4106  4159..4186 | 1.7 angstrom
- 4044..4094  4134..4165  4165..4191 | 0.6 angstrom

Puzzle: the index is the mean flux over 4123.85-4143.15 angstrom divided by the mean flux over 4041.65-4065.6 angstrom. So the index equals 1.01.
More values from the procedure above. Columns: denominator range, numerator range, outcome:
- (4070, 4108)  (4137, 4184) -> 1.07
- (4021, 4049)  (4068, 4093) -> 1.02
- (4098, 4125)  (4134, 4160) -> 1.11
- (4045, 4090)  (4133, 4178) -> 0.99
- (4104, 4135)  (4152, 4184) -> 1.04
